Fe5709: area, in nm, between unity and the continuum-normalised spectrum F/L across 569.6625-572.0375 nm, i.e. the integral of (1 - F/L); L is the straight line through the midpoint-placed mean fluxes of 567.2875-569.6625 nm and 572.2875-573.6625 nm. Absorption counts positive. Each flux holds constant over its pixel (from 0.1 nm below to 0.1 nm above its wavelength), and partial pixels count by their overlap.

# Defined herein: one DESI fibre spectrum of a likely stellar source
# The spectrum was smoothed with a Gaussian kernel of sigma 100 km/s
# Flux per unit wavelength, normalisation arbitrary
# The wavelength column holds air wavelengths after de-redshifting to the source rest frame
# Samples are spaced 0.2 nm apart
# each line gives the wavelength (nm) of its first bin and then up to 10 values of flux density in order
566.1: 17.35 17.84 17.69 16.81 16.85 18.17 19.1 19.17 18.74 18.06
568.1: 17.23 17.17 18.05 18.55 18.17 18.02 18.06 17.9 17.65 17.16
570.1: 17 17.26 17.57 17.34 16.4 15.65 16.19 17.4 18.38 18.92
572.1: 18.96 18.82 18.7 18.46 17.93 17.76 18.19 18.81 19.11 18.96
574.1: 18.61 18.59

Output 0.13 nm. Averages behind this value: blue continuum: 18.1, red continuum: 18.4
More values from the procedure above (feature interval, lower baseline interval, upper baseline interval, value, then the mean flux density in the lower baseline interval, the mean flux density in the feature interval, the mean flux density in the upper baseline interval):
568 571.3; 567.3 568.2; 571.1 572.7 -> 0.150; 18.4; 17.4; 18.1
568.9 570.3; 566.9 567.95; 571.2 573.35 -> 0.054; 18.5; 17.6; 18.2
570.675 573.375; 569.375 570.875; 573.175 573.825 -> 0.046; 17.4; 17.8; 18.7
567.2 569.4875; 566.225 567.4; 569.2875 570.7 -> -0.076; 17.7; 18.2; 17.5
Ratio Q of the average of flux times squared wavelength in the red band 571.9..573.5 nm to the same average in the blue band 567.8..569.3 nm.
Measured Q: 1.0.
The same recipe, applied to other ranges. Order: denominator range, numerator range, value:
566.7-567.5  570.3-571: 0.96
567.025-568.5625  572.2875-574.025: 1.04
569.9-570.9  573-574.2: 1.09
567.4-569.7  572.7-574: 1.04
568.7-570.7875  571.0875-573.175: 1.03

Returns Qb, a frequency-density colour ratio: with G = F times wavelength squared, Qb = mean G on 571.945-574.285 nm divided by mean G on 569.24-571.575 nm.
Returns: 1.1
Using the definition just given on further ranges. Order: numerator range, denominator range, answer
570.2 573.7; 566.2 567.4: 1.02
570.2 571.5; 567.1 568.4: 0.93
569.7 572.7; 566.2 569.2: 0.99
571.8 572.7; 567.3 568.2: 1.04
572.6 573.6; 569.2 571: 1.06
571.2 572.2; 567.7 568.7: 1.02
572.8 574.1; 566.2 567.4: 1.07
